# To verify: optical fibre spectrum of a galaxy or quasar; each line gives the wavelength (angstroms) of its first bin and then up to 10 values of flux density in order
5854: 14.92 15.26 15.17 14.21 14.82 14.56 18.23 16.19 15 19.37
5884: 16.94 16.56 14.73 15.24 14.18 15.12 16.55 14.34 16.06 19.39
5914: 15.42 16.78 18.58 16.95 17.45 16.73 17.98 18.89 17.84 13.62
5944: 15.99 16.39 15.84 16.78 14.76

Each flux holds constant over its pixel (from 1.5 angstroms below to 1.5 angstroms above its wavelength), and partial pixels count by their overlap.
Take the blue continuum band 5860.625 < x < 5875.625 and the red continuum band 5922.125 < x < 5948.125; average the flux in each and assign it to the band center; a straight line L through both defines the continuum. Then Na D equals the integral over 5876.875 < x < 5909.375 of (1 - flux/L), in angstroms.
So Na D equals 0.4 angstroms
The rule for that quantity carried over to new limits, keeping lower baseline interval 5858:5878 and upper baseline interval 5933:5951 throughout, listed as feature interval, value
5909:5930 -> -1.5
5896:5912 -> 0.0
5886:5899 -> 0.6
